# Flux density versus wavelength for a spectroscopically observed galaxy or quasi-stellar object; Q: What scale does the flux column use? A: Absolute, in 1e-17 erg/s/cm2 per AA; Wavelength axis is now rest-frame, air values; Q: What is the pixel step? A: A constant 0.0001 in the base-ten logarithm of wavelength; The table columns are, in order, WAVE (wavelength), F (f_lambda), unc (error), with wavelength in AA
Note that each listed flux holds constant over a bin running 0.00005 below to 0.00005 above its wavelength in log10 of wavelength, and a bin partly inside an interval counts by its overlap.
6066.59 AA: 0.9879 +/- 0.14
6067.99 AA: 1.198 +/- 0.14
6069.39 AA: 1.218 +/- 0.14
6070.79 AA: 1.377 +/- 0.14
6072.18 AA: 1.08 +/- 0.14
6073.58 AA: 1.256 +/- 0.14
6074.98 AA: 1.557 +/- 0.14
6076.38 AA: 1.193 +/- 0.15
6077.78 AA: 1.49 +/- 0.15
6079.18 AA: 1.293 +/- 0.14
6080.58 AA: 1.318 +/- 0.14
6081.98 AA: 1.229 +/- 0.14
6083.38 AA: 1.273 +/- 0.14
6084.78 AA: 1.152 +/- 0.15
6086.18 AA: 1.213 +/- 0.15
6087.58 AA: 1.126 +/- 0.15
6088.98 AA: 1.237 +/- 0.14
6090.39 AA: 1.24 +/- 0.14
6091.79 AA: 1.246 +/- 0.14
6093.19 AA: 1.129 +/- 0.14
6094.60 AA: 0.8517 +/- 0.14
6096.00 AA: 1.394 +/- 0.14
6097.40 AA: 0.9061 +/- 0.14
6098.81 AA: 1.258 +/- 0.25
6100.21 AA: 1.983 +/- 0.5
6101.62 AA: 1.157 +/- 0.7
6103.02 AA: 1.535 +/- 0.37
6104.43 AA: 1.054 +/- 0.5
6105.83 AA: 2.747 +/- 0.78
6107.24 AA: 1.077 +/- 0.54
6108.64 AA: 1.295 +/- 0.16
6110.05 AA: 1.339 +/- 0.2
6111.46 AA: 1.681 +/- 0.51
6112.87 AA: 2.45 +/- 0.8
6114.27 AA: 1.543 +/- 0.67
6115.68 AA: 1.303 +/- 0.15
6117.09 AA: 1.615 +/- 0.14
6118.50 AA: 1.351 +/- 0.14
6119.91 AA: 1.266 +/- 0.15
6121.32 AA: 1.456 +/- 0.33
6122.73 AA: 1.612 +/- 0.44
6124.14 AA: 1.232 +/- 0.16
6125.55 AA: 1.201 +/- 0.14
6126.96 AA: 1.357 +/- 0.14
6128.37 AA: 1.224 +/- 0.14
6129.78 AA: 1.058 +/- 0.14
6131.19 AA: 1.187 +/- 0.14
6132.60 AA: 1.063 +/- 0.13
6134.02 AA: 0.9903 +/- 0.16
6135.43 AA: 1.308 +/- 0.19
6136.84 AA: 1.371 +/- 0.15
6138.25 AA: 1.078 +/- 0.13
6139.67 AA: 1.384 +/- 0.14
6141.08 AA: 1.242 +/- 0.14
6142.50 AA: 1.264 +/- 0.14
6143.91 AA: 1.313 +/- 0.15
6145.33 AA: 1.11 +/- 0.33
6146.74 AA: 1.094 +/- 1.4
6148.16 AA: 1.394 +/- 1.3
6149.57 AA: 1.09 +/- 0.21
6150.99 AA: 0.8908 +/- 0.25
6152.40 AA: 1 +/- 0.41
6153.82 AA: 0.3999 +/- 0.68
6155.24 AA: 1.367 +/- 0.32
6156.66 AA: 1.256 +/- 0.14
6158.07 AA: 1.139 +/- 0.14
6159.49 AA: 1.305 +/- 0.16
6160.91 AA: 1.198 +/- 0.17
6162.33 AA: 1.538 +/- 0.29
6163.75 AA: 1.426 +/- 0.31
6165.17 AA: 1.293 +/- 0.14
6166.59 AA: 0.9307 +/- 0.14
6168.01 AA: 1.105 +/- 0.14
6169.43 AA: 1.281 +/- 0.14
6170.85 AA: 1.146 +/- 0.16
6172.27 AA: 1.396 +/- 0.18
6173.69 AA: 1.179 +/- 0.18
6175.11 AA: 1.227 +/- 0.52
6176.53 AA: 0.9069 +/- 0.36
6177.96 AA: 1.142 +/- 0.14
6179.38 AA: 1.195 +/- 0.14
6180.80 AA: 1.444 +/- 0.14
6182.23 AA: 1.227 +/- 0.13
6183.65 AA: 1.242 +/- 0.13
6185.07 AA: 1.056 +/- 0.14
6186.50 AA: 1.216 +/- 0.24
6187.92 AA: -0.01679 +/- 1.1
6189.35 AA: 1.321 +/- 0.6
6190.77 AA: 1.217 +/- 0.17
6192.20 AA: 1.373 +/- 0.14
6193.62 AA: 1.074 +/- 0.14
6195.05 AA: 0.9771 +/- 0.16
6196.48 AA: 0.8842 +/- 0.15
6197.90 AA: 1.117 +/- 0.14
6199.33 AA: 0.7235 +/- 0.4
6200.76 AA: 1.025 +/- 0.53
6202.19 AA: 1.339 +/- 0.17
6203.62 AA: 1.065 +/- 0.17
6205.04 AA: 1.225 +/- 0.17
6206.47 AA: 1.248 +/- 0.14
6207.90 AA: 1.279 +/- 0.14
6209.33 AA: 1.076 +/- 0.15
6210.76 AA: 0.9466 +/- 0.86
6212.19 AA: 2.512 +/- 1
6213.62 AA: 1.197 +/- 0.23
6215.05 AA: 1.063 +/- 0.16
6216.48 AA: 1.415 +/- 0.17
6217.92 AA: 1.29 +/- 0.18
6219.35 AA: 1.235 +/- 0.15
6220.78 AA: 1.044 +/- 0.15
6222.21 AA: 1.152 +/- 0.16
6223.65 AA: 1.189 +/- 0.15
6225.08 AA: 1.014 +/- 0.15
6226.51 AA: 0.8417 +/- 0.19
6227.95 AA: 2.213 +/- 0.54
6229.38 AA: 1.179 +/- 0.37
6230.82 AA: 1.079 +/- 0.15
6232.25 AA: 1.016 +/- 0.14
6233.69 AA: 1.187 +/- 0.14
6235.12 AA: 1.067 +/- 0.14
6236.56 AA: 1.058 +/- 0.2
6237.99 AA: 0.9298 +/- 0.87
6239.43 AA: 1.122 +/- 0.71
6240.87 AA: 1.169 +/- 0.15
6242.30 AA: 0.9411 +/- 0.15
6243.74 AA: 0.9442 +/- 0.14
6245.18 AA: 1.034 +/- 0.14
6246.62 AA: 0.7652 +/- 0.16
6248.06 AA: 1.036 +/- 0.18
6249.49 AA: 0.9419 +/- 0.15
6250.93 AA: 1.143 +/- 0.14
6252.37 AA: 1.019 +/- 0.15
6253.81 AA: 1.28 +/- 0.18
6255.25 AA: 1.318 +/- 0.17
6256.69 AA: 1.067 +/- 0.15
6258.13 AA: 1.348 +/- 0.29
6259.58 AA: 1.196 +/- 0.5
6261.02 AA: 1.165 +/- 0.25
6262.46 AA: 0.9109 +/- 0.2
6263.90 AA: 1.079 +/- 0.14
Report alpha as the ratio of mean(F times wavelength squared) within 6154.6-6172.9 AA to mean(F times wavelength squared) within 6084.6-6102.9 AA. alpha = 1.04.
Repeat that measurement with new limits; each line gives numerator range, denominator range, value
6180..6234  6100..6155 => 0.92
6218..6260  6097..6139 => 0.84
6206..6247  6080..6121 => 0.89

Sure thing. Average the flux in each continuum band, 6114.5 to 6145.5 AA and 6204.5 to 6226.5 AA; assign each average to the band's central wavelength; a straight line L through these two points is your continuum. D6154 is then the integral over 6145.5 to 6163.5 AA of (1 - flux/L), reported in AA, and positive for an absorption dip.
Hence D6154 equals 1.7 AA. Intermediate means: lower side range 1.28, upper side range 1.25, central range 1.15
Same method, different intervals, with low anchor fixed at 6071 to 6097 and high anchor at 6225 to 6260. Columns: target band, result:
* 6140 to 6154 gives 0.9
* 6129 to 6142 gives 0.1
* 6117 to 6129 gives -1.5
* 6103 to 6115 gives -4.2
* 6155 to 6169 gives -0.9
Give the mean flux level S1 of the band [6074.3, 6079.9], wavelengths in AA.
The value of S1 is 1.38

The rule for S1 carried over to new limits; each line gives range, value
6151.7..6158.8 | 1.03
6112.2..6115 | 1.99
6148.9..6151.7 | 0.99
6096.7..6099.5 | 1.08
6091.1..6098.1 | 1.11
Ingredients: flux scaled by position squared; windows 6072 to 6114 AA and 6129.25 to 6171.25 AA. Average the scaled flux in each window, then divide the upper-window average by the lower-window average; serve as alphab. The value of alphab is 0.9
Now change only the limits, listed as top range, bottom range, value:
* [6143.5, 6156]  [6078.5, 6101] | 0.88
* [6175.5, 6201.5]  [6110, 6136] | 0.79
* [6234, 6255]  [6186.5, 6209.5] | 1.00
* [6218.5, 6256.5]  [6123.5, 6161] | 0.98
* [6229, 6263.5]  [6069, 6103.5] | 0.90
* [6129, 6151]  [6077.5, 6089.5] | 0.97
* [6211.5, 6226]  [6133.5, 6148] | 1.09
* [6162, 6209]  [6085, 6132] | 0.85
